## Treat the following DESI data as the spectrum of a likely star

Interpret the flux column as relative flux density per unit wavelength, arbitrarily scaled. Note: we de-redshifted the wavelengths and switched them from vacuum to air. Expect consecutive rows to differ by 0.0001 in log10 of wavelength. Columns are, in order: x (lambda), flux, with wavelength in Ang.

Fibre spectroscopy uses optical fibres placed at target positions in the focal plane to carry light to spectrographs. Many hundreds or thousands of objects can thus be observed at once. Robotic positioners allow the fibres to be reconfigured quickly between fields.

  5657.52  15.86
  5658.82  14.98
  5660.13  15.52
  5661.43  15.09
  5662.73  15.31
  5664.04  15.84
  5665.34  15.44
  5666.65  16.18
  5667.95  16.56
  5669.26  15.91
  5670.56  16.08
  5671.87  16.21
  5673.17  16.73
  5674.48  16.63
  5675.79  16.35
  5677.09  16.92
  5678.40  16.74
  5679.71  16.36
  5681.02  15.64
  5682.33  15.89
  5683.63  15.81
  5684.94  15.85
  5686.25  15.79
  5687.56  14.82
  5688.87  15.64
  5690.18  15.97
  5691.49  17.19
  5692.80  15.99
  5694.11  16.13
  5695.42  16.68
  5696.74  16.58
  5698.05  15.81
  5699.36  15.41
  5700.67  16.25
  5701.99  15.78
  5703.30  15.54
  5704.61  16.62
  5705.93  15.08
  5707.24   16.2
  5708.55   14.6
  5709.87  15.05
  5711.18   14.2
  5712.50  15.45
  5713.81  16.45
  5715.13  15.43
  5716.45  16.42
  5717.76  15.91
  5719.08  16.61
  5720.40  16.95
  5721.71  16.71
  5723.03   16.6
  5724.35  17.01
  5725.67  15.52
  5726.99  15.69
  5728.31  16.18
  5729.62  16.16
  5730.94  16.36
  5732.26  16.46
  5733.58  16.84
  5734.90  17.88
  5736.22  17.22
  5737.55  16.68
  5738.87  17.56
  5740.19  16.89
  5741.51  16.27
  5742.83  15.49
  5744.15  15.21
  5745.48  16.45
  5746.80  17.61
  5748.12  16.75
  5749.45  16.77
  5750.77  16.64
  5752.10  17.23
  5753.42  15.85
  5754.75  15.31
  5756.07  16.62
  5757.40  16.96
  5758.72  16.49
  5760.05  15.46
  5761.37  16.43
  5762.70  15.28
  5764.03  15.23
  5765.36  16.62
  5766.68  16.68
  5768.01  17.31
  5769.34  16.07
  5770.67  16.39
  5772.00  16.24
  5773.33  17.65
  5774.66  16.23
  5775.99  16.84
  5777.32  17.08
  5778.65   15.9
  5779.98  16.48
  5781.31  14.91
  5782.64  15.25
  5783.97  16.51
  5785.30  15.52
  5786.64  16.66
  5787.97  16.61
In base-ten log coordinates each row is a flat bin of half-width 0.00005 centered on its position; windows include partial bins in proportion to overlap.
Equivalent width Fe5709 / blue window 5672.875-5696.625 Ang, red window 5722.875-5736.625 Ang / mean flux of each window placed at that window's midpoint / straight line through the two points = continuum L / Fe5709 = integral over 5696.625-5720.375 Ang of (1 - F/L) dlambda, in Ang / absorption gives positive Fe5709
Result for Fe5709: 0.87 Ang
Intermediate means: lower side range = 16.2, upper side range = 16.5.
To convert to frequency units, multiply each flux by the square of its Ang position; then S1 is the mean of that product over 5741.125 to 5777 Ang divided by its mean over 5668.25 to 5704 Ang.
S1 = 1.0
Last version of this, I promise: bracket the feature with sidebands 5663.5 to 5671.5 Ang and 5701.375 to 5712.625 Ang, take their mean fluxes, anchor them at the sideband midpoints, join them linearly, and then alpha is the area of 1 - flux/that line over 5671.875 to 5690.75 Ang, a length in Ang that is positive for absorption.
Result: -0.3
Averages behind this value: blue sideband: 16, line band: 16.1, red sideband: 15.4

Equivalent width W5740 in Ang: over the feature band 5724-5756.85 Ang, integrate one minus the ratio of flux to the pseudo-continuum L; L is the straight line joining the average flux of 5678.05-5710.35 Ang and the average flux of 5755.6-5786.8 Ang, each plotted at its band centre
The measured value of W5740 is -0.78 Ang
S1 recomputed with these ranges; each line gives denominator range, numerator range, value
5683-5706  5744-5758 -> 1.06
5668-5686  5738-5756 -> 1.04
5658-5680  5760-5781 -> 1.06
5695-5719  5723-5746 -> 1.06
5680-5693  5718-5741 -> 1.06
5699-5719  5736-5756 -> 1.07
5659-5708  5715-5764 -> 1.05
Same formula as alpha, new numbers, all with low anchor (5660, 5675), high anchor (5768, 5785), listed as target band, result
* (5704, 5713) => 0.4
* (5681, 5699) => 0.1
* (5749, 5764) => 0.0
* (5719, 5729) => -0.2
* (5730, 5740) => -0.5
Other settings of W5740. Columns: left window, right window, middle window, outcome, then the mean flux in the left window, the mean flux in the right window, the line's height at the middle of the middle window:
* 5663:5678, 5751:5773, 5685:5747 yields 0.5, 16.2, 16.3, 16.3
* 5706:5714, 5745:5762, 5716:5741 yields -1.3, 15.3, 16.5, 15.8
